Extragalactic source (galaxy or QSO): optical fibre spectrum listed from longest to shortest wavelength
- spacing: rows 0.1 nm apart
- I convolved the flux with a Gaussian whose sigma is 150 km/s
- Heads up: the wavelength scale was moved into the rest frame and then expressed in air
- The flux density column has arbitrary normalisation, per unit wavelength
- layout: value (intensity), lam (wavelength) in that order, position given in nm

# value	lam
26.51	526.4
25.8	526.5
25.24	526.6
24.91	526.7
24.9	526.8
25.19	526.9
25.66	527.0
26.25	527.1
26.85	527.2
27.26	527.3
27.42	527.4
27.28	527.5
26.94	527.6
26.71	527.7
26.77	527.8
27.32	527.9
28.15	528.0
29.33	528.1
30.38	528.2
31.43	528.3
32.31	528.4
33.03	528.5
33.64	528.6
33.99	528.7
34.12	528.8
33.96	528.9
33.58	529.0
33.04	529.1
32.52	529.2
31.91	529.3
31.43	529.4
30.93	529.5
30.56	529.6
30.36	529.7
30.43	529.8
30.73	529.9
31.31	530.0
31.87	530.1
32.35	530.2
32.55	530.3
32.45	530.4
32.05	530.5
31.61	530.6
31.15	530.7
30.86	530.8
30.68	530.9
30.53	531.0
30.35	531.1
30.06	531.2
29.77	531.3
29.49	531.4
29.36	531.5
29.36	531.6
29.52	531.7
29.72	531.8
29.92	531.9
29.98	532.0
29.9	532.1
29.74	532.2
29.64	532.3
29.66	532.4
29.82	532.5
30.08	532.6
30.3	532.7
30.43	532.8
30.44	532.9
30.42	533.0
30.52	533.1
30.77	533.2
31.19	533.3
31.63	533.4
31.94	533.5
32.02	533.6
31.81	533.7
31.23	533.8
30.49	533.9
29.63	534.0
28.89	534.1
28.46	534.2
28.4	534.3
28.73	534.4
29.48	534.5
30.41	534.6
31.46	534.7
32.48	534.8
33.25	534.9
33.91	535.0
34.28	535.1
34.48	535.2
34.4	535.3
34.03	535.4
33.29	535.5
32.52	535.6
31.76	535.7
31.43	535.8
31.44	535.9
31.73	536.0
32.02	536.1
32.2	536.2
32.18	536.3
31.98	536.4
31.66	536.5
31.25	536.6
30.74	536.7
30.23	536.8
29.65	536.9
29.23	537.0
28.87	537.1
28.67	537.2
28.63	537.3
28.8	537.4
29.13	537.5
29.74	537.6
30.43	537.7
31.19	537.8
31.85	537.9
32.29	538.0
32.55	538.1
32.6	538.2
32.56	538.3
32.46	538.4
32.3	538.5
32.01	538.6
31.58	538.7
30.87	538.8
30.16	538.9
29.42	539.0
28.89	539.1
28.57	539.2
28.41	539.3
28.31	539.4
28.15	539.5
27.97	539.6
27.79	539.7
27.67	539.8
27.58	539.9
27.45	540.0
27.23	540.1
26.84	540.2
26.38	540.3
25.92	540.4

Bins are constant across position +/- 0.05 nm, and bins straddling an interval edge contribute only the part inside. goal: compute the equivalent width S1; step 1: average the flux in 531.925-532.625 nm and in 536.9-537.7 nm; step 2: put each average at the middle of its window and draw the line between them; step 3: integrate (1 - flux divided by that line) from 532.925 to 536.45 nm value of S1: -0.25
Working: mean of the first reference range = 29.8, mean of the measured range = 31.6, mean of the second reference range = 29.1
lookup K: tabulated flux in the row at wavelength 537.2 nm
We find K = 28.67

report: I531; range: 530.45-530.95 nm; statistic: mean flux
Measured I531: 31.3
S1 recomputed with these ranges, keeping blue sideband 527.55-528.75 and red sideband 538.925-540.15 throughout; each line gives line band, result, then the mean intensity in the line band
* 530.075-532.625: -0.09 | 30.5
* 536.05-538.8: -0.24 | 31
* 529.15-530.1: -0.04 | 31.2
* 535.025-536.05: -0.15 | 33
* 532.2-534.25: -0.09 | 30.5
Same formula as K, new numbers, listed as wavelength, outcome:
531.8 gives 29.72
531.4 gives 29.49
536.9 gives 29.65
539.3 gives 28.41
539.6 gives 27.97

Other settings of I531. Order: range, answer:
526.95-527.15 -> 26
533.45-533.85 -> 31.8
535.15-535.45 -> 34.3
